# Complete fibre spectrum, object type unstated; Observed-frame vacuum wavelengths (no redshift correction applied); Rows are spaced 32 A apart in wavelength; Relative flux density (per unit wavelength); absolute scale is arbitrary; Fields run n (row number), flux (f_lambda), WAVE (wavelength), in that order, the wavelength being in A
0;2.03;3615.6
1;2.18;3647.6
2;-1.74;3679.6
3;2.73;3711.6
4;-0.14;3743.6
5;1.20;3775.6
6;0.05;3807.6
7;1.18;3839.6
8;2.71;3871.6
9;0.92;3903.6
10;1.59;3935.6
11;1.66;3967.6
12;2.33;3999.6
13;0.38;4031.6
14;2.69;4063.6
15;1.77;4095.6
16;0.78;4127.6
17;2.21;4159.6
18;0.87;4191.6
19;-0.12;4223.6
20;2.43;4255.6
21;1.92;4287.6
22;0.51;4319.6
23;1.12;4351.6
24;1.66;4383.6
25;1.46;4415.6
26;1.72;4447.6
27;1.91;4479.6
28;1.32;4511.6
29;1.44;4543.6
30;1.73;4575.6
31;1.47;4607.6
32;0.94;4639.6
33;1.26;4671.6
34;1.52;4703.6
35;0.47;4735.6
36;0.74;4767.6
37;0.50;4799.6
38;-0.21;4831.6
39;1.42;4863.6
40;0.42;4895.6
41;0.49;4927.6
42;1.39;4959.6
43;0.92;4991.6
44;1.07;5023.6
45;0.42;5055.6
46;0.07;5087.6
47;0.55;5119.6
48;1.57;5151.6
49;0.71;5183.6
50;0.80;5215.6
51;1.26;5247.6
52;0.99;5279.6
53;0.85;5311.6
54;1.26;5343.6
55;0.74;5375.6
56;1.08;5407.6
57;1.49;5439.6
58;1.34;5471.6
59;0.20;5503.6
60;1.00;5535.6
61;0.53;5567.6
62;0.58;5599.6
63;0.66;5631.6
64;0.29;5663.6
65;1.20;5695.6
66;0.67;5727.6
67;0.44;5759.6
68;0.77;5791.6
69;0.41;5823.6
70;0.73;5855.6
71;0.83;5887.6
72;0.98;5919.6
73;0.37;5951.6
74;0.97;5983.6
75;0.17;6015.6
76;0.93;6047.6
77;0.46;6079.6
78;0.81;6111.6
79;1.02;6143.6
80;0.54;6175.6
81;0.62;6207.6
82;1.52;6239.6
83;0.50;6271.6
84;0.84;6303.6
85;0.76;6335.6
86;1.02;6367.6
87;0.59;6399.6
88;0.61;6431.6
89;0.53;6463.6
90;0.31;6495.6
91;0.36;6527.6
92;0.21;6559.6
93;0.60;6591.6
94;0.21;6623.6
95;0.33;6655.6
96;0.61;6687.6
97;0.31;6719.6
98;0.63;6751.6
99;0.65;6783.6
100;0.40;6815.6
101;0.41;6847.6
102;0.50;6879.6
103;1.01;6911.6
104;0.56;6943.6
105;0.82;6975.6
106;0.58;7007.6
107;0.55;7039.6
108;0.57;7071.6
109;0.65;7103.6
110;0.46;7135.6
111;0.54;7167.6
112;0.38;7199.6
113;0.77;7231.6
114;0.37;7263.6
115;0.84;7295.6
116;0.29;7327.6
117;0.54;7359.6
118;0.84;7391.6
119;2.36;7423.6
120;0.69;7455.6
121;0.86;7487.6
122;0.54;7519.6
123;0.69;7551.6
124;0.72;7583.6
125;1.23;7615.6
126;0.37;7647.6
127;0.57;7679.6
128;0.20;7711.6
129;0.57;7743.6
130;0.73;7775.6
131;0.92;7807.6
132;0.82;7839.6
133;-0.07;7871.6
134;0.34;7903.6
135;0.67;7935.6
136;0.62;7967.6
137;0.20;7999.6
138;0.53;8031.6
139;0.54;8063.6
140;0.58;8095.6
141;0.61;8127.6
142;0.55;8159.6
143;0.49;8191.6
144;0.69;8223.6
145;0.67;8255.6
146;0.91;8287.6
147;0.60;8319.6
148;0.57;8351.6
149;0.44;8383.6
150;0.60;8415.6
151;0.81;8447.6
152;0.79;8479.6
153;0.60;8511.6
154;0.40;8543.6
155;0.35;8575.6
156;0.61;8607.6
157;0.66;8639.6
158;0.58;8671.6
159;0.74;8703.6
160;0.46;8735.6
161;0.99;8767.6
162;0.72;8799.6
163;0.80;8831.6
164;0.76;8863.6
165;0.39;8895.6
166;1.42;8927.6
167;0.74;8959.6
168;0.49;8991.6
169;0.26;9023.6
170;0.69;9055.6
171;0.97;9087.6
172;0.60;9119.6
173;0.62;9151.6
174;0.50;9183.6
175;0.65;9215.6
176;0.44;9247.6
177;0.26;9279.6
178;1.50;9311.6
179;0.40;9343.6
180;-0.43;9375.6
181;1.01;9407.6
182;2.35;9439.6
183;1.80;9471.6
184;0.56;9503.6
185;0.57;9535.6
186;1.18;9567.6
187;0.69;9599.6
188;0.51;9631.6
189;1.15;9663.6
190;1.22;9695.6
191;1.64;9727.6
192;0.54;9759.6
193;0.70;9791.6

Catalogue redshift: 0.988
